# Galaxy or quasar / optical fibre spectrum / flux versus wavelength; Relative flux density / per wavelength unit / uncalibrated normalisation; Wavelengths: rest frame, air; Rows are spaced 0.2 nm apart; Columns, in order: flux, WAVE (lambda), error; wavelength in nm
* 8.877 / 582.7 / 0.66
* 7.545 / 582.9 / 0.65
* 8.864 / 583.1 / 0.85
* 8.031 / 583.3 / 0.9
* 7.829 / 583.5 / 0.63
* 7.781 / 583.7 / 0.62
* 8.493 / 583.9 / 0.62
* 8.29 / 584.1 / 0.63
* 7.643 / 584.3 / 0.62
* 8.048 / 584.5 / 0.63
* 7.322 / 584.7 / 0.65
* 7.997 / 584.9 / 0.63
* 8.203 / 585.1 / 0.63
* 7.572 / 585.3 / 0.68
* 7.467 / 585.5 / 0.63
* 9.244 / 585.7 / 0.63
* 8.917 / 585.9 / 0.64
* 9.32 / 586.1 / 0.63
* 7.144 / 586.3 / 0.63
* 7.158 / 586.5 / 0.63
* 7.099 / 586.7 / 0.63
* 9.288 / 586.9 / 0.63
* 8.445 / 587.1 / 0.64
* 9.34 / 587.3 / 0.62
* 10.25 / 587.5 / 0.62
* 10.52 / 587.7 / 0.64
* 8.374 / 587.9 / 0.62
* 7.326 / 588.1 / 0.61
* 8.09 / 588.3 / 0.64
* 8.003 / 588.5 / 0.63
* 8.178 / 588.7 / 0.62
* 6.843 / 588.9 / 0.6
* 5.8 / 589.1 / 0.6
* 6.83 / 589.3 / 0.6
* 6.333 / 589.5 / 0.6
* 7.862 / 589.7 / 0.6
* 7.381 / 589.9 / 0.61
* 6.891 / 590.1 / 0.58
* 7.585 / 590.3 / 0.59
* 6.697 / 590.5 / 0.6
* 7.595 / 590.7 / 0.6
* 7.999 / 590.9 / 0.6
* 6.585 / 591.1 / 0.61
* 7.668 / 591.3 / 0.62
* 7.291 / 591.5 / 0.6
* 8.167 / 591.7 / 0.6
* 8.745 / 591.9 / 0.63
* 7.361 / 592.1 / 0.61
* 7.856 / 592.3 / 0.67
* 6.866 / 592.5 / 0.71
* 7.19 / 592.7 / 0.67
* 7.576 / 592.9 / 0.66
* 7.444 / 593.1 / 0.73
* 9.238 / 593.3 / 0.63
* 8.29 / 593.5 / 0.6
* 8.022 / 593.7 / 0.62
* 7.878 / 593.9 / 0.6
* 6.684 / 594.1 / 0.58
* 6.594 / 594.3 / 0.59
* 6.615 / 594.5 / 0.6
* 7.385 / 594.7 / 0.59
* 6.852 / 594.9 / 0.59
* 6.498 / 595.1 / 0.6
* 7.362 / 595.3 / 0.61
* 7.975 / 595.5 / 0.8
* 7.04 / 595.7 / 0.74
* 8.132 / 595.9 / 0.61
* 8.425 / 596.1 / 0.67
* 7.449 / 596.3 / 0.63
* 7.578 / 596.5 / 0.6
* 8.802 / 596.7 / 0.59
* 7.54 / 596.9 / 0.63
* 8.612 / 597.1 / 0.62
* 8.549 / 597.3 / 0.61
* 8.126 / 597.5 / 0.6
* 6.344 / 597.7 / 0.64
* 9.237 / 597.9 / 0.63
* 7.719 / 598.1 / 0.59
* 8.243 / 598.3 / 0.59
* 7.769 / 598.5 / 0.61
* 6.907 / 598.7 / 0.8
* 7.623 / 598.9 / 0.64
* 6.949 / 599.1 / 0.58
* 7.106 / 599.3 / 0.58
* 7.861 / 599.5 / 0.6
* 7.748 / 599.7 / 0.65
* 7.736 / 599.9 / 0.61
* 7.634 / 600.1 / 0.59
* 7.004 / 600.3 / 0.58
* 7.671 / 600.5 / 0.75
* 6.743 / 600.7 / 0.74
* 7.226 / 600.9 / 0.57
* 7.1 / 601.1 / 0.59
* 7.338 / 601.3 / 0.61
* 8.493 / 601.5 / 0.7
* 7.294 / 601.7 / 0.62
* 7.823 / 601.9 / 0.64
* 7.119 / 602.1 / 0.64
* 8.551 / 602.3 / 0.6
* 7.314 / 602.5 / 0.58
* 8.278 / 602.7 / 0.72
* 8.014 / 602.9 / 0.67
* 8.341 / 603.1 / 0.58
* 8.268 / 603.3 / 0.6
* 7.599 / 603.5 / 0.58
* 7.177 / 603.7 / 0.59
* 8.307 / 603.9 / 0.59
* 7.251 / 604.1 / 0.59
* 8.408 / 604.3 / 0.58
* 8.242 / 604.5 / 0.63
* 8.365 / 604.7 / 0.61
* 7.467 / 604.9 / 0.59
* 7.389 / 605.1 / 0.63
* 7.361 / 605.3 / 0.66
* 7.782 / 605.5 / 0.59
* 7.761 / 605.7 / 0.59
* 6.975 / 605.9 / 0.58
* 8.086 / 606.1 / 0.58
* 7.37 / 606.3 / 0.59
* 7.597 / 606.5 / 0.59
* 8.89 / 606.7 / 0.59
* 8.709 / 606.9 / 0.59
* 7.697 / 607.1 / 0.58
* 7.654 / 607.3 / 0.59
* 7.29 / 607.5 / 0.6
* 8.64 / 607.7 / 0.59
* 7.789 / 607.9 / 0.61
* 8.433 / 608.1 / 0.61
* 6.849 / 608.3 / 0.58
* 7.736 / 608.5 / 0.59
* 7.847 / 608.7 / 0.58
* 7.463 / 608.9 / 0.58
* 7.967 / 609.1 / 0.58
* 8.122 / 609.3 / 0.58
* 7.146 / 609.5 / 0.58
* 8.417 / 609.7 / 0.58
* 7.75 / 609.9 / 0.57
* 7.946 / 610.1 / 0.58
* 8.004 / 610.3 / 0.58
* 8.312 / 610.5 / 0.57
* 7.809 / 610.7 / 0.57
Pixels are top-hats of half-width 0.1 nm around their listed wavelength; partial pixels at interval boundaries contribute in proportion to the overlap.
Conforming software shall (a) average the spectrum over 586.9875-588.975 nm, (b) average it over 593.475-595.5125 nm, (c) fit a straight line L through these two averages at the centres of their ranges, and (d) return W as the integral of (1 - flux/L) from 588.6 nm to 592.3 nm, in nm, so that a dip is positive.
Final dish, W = 0.323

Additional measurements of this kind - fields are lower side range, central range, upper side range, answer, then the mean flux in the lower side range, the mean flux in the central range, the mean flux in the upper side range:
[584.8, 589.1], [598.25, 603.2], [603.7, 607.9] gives 0.23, 8.26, 7.59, 7.84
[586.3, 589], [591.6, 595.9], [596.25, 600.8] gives 0.25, 8.33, 7.52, 7.7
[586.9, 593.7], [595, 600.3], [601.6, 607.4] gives 0.07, 7.8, 7.72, 7.83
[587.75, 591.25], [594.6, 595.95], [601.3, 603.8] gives 0.05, 7.37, 7.29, 7.84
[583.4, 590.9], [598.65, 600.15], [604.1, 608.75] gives 0.08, 7.92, 7.46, 7.83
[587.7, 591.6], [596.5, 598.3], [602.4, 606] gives -0.11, 7.41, 8.09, 7.79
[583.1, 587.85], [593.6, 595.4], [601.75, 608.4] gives 0.22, 8.33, 7.1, 7.84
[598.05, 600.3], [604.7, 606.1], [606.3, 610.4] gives 0.04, 7.54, 7.57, 7.88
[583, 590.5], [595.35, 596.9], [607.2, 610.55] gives 0.01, 7.98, 7.87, 7.84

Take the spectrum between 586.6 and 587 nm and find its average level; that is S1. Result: 8.19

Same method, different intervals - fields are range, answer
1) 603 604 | 7.94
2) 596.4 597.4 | 8.22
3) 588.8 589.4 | 6.49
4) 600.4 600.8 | 7.21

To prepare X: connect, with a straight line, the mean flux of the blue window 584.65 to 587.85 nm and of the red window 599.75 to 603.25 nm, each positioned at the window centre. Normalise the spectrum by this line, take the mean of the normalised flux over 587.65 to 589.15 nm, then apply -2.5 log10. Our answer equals 0.06 mag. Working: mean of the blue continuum 8.47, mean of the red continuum 7.64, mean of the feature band 7.87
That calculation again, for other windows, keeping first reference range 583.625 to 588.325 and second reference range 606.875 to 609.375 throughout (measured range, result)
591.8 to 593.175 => 0.082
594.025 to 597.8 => 0.082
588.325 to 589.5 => 0.159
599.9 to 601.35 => 0.102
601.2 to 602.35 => 0.032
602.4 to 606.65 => 0.017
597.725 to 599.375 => 0.055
